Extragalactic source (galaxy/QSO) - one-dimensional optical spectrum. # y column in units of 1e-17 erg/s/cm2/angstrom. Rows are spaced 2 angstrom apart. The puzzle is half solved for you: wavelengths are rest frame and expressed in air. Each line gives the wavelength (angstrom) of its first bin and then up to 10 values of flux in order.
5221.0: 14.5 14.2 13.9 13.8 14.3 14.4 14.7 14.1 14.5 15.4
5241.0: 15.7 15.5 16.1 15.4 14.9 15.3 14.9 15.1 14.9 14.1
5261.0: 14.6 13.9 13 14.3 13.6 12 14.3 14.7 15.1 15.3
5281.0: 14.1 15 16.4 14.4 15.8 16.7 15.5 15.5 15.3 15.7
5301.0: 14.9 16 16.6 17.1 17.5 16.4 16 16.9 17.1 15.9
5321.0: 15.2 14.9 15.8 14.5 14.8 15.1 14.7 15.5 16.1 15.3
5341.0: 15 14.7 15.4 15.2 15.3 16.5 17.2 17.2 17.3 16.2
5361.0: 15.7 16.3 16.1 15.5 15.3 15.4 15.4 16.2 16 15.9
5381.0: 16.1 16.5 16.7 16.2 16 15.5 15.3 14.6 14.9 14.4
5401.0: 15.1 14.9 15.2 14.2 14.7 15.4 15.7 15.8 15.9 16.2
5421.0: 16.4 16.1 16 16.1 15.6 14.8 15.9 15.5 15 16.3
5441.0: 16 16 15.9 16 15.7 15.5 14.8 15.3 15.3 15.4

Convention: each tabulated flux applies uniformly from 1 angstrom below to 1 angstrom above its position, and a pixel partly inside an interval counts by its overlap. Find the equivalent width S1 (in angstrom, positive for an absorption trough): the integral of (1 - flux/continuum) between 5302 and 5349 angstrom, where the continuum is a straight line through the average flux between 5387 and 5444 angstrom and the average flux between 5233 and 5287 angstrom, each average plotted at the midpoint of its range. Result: -2.2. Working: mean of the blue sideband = 14.7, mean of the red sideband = 15.5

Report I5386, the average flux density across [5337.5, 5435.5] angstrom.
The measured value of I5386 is 15.7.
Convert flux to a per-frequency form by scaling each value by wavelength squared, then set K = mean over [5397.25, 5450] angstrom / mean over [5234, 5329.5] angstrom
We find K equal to 1.08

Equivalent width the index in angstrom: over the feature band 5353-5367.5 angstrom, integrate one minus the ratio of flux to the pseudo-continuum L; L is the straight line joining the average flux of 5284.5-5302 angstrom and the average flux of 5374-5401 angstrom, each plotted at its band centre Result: -0.71 angstrom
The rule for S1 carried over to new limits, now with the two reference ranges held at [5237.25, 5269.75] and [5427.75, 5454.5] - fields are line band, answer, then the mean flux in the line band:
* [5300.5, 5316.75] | -1.58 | 16.5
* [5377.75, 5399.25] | -0.43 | 15.7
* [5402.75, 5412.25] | 0.35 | 14.9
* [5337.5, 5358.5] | -0.98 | 15.9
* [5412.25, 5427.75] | -0.51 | 16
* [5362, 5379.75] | -0.56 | 15.8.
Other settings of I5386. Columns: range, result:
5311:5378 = 15.8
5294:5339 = 15.8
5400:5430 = 15.6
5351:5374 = 16.2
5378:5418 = 15.4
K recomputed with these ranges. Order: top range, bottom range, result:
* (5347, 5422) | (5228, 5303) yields 1.11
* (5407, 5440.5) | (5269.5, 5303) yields 1.10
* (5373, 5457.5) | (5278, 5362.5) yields 1.03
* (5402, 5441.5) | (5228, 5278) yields 1.14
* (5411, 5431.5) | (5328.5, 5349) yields 1.08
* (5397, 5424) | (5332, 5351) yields 1.03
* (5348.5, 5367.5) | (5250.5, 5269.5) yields 1.18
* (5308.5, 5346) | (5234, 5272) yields 1.10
